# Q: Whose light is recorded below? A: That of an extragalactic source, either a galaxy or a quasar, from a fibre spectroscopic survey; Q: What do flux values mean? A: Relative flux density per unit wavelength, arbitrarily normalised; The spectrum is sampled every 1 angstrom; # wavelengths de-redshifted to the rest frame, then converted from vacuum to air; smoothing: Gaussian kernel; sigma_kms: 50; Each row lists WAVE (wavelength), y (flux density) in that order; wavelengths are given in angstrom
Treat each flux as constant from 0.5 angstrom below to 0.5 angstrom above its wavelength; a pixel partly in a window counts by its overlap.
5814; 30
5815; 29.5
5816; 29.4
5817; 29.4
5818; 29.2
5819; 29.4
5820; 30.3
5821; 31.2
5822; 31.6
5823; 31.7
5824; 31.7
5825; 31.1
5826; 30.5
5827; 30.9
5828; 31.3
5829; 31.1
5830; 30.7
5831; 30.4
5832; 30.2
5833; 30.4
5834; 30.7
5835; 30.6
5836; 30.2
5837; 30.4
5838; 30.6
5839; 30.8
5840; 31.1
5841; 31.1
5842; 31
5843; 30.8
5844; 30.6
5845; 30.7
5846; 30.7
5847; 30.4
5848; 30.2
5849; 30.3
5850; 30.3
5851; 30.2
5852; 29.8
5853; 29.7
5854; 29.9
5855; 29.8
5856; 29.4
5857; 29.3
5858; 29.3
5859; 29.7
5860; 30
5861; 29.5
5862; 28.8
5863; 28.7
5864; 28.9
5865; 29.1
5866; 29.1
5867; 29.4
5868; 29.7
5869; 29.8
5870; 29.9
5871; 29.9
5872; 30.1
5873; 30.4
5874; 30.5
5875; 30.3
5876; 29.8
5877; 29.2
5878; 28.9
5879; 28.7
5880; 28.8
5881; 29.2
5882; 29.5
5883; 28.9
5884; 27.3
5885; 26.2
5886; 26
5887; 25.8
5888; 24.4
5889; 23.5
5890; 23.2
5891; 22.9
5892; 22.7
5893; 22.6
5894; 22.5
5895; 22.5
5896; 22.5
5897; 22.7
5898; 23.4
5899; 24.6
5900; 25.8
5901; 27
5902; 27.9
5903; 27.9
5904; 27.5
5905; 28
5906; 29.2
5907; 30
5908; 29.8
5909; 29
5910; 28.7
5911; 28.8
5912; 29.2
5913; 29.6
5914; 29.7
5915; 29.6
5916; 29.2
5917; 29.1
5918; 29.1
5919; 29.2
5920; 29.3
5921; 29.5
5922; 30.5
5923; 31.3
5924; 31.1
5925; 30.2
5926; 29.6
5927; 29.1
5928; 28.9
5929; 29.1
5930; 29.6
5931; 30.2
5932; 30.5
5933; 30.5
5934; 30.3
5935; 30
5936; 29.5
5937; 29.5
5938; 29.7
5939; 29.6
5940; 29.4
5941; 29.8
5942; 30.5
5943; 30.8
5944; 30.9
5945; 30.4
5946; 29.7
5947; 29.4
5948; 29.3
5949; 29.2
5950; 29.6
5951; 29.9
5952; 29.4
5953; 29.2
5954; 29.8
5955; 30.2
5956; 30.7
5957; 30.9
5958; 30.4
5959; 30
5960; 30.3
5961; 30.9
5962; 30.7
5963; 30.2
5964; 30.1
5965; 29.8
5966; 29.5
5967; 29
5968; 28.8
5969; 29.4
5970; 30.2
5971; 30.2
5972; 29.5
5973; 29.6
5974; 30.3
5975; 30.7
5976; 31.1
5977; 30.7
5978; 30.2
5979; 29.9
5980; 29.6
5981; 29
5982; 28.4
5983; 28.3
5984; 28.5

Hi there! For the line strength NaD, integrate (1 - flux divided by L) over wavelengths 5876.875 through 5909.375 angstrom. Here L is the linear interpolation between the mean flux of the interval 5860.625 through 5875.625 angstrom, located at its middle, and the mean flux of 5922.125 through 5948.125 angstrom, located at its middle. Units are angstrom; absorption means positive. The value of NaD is 3.8 angstrom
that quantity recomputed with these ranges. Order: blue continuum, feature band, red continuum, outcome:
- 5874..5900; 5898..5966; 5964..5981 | -3.6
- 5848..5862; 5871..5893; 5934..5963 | 1.8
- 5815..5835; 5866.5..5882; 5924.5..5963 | 0.3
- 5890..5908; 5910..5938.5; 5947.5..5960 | -2.3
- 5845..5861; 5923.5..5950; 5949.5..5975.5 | 0.1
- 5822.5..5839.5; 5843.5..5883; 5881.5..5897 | -3.4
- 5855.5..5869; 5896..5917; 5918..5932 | 1.3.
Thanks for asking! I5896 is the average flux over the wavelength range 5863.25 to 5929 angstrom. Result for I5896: 28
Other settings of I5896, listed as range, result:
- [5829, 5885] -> 29.9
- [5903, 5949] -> 29.6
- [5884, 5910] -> 25.6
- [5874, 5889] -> 28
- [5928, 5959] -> 29.9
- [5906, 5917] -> 29.3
